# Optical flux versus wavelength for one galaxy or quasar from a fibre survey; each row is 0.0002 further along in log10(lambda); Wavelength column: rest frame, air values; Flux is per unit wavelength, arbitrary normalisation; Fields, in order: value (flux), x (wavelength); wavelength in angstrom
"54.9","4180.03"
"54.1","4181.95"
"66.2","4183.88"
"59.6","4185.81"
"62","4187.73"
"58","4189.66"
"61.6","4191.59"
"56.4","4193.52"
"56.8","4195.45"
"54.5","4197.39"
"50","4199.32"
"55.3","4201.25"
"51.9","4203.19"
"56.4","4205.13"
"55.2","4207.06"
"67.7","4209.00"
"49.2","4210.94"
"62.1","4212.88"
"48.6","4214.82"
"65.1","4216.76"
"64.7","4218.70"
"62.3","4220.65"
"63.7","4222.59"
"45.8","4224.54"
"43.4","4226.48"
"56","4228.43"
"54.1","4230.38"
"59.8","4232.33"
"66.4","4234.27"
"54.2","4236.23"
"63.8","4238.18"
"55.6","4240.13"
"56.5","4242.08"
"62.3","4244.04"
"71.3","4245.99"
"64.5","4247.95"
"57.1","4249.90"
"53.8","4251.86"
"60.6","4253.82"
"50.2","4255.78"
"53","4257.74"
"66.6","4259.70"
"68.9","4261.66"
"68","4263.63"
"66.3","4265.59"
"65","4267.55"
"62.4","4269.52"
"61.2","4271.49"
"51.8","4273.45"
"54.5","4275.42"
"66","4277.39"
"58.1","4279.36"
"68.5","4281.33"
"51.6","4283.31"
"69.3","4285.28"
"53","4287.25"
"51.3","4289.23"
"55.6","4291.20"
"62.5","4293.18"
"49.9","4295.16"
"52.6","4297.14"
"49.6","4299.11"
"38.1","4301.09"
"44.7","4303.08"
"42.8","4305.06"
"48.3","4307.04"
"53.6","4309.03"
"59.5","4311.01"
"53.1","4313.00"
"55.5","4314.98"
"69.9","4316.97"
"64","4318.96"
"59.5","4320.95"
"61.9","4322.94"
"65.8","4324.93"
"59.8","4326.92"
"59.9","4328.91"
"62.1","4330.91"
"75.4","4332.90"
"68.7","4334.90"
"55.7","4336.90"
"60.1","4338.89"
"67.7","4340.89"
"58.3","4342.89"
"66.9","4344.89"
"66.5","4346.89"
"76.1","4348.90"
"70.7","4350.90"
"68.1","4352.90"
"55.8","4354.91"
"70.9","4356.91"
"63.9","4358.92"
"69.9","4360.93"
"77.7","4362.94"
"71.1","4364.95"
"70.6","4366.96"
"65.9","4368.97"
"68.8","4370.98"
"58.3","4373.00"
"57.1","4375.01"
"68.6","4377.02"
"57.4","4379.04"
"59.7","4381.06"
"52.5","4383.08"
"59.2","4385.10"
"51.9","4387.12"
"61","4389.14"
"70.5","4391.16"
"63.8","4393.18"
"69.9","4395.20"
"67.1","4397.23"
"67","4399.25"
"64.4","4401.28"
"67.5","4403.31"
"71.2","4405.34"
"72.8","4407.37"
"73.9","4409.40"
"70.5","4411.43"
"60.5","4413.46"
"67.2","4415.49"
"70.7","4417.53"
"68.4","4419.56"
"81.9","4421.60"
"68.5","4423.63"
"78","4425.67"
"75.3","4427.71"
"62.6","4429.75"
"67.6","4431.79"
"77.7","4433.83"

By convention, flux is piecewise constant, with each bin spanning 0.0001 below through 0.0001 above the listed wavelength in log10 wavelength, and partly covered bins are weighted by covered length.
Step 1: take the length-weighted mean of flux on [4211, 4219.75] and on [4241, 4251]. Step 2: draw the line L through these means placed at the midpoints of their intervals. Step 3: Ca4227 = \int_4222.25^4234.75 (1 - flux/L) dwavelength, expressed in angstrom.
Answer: 1.2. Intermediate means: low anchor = 59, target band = 54.8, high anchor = 62.2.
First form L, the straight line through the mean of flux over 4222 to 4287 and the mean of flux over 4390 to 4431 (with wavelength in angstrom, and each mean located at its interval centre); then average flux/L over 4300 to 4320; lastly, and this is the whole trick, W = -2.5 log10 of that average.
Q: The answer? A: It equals 0.19 mag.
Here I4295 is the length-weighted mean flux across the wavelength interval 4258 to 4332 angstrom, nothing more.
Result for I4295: 58.1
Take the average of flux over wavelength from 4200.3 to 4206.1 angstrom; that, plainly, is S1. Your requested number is 54.5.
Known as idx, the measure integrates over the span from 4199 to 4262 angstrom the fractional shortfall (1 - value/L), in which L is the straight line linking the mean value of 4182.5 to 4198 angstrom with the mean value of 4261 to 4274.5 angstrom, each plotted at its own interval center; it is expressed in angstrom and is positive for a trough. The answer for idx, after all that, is 3.4 angstrom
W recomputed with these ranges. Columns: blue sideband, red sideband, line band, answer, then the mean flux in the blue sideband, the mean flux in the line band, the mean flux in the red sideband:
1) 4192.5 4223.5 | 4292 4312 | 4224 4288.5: -0.11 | 57.5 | 59.5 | 50.2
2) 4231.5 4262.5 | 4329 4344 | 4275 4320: 0.13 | 60.3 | 55.3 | 63.8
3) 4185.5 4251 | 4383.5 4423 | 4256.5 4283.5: -0.02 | 58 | 61.7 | 67.1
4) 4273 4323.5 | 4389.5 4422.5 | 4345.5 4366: -0.10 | 55.6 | 69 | 69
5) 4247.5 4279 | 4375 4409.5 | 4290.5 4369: 0.02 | 60.5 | 61.2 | 64.1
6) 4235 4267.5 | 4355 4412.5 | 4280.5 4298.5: 0.10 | 61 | 56.9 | 65.7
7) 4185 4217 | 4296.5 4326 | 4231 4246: -0.08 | 56.9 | 60.4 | 54.7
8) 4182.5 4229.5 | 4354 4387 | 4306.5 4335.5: 0.01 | 57.1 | 61.2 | 63.9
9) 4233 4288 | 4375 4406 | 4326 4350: -0.04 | 60.8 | 64.8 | 63.1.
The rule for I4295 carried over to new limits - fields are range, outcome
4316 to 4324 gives 63.8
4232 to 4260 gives 59.6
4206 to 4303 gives 58.2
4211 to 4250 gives 58.7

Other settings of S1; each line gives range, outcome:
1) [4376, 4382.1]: 61.8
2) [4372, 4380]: 60.4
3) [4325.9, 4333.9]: 64.3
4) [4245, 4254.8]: 61.5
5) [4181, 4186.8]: 60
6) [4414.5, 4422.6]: 72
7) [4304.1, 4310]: 48.2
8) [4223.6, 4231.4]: 49.9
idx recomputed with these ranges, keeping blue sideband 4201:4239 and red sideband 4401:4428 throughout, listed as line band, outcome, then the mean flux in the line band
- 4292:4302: 1.90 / 50.7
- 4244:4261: -0.13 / 60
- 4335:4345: 0.57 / 61.9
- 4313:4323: 0.44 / 61.3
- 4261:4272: -0.88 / 65.3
